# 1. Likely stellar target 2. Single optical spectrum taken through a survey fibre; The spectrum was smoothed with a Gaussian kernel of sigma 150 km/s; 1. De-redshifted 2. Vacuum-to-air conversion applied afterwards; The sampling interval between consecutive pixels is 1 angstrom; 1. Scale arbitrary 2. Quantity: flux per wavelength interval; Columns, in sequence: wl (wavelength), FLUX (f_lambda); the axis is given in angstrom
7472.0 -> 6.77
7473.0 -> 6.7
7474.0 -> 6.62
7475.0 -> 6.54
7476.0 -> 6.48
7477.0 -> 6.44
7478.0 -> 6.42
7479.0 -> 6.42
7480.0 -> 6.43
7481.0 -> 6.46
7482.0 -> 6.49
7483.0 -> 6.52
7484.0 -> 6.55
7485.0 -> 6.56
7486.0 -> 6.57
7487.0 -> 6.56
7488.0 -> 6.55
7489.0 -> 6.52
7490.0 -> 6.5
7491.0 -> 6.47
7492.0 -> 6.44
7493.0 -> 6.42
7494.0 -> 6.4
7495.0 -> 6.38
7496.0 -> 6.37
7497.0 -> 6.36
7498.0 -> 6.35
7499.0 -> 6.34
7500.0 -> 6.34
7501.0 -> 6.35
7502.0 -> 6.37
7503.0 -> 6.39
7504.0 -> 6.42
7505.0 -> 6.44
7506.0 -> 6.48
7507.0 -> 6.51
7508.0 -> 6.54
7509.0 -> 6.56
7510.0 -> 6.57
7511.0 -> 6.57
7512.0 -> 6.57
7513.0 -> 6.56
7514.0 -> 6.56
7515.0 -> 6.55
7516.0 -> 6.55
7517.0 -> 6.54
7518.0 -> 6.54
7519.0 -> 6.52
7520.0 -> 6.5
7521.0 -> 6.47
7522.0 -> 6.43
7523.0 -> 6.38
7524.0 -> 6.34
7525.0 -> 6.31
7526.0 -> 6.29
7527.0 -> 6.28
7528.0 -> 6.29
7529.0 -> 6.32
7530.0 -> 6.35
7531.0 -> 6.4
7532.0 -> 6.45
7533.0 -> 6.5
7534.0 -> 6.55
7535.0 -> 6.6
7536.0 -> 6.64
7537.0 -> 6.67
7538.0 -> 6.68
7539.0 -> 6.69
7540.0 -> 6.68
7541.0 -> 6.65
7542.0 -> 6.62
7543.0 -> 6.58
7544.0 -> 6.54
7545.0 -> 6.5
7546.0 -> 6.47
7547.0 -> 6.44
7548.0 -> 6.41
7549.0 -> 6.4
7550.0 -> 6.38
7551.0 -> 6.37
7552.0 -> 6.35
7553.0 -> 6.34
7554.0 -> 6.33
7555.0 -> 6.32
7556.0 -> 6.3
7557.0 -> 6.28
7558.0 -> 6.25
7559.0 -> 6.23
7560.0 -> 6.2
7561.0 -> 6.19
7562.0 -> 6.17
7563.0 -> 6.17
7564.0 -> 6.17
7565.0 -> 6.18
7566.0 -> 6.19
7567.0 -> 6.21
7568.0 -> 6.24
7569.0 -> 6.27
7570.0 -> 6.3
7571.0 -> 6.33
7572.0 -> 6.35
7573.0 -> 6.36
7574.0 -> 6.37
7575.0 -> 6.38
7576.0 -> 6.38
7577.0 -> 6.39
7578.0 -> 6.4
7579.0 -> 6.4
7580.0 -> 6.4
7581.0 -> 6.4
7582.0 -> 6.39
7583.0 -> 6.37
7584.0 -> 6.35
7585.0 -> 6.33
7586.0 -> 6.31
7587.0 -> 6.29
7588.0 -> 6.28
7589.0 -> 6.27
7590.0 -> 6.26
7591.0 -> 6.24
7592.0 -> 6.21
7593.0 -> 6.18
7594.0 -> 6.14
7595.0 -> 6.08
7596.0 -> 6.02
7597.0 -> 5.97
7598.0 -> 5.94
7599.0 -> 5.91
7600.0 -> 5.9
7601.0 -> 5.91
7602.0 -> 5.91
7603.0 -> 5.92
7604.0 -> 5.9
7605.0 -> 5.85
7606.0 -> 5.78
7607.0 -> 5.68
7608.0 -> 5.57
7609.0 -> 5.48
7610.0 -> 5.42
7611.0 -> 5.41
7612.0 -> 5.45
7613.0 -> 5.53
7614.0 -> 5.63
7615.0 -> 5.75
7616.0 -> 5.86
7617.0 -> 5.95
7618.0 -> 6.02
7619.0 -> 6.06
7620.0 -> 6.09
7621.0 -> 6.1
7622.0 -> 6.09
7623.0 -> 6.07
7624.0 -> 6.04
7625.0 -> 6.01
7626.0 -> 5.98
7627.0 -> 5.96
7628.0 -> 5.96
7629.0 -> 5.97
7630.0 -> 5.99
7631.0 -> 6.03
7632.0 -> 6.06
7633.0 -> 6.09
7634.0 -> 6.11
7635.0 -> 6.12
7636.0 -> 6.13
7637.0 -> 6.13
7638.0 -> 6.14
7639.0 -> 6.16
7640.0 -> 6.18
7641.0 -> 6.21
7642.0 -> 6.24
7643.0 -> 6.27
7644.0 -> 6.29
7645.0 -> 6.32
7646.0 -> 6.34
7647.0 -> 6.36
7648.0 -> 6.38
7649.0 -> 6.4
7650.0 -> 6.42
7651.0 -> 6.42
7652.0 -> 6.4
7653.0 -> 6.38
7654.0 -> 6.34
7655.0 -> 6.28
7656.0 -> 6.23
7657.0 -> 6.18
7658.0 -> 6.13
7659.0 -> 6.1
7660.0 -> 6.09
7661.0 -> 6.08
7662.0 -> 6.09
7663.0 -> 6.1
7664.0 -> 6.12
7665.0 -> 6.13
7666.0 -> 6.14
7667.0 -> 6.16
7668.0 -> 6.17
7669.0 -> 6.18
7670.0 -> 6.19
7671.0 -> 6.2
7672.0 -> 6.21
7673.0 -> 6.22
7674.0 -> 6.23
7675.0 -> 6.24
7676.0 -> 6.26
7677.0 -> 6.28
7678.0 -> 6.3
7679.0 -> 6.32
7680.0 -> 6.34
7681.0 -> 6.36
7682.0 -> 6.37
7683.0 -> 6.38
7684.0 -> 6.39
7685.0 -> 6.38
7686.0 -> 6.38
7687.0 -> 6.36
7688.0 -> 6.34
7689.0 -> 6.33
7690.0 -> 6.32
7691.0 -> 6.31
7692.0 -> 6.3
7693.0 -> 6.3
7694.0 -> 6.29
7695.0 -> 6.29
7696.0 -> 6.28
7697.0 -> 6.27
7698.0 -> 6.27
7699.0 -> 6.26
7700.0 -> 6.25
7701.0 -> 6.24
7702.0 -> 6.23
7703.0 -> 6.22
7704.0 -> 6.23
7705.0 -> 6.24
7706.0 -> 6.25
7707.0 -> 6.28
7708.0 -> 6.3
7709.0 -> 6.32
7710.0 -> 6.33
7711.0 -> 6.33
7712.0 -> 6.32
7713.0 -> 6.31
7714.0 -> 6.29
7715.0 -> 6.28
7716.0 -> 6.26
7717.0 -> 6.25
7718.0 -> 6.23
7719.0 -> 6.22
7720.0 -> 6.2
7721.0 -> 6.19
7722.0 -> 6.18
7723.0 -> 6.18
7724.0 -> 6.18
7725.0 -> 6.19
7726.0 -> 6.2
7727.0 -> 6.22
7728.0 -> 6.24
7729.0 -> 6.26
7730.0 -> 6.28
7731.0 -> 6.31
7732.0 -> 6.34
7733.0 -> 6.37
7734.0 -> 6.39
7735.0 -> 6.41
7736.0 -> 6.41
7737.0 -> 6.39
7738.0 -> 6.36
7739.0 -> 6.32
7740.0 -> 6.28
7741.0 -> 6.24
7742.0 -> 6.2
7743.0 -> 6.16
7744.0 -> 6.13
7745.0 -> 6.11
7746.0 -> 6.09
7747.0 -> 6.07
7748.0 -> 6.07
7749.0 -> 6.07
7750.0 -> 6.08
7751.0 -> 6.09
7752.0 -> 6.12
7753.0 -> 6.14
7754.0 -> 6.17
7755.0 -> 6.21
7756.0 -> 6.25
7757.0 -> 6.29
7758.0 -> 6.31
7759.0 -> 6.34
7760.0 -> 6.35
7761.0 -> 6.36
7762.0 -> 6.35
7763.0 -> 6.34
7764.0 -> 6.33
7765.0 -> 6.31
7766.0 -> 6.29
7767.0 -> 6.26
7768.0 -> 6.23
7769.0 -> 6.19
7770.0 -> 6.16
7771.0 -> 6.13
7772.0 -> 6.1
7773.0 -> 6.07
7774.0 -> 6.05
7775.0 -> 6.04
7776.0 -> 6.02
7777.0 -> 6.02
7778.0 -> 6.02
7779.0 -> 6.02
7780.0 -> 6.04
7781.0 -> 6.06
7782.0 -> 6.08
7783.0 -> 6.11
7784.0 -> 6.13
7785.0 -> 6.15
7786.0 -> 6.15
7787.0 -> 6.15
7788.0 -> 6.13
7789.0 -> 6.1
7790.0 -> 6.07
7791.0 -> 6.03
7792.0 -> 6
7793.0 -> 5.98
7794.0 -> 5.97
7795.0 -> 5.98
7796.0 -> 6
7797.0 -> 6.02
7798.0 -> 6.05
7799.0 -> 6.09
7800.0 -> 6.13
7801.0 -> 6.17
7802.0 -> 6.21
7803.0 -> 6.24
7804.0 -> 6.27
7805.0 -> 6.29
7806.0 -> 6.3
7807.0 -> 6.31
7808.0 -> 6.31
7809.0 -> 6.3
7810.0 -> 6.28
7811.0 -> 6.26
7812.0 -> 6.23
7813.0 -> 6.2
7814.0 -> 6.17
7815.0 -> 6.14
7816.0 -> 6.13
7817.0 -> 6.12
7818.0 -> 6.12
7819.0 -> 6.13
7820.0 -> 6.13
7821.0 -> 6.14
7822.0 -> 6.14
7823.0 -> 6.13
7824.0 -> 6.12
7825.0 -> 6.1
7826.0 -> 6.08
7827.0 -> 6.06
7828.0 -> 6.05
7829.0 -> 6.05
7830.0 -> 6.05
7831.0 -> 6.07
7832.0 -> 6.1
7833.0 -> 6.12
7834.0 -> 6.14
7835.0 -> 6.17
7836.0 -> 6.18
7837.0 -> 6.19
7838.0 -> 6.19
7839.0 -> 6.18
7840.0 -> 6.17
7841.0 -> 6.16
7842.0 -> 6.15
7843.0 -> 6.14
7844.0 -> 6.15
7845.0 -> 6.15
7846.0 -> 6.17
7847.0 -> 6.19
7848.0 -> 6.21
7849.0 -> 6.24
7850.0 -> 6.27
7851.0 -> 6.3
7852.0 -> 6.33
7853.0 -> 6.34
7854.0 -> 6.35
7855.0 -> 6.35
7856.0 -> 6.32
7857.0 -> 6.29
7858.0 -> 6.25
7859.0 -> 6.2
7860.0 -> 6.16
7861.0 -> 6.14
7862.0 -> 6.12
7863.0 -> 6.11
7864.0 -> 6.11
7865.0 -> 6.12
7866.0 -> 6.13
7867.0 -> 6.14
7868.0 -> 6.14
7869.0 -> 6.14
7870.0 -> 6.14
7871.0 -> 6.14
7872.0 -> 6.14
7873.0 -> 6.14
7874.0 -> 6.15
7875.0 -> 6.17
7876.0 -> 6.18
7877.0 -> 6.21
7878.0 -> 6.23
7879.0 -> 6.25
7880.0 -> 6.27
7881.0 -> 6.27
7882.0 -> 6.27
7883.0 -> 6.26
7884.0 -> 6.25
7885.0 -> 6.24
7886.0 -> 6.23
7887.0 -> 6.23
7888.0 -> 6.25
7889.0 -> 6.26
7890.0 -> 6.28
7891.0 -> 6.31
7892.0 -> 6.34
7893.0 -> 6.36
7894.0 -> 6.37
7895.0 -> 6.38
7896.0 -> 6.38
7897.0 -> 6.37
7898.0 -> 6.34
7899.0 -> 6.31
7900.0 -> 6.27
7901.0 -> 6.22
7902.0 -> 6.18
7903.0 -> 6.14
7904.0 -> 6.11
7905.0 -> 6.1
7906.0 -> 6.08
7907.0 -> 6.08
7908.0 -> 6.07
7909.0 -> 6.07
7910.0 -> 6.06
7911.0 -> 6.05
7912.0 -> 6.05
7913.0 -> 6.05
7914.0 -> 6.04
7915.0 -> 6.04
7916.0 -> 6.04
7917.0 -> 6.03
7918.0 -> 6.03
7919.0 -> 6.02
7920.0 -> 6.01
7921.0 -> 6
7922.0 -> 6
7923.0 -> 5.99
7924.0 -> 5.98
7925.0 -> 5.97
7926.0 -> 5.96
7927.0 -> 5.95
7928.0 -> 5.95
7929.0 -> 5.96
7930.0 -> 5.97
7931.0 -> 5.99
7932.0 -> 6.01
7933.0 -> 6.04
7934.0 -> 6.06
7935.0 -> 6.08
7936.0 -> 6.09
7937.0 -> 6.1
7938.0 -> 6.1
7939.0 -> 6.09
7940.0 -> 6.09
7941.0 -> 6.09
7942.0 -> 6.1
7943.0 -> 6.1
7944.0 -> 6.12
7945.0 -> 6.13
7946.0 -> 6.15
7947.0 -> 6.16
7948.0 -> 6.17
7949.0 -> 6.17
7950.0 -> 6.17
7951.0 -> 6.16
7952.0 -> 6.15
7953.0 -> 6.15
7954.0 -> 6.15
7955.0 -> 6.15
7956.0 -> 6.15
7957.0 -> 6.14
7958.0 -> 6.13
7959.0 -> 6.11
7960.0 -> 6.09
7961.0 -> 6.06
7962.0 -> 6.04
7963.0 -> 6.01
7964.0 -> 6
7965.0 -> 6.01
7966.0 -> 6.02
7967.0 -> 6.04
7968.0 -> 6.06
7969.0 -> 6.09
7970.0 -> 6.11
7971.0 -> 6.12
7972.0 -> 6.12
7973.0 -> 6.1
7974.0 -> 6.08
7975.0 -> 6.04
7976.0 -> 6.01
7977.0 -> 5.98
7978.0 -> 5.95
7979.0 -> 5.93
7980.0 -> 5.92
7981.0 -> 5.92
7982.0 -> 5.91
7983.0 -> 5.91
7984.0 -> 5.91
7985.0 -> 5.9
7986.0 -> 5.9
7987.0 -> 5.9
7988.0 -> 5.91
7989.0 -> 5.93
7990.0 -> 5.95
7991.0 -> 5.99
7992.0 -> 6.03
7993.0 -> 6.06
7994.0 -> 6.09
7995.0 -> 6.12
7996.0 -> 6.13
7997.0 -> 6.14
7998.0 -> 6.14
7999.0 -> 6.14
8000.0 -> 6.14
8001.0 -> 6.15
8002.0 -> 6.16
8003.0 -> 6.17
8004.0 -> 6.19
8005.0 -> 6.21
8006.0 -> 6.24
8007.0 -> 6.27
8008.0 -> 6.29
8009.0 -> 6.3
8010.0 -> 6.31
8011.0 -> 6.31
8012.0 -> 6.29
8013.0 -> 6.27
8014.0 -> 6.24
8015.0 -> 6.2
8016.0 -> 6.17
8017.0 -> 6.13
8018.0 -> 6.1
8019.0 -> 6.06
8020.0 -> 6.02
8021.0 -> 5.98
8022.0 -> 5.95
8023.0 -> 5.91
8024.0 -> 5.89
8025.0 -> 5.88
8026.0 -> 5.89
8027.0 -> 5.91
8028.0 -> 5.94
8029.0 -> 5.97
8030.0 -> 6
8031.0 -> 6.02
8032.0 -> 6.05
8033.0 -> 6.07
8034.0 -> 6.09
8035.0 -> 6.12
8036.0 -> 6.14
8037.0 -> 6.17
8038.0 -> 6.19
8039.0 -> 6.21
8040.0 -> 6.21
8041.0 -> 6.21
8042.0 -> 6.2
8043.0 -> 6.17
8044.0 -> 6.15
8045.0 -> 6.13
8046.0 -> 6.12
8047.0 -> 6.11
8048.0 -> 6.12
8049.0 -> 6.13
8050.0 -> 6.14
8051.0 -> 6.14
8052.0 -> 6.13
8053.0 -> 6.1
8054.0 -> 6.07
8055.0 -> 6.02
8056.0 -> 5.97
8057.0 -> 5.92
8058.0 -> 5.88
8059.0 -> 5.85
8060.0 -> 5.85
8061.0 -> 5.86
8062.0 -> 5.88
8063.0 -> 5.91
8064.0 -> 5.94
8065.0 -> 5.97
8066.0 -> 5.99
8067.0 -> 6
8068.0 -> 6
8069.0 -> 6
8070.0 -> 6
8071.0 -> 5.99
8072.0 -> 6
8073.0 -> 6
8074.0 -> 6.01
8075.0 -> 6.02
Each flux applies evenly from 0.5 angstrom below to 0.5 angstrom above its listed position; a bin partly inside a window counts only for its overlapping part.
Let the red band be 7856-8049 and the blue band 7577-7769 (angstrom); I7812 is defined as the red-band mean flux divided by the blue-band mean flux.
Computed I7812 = 1.0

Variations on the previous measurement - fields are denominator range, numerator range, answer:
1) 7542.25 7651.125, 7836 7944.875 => 1.00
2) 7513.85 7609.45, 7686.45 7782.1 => 0.99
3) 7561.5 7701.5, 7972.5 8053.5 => 0.99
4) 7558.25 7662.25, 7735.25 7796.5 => 1.01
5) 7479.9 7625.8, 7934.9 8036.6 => 0.97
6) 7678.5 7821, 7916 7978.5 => 0.98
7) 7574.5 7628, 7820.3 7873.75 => 1.02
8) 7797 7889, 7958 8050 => 0.98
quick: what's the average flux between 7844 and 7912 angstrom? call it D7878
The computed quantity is 6.21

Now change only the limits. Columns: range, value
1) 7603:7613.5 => 5.62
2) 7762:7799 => 6.11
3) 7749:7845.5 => 6.15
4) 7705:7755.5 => 6.24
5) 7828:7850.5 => 6.15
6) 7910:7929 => 6.01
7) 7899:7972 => 6.08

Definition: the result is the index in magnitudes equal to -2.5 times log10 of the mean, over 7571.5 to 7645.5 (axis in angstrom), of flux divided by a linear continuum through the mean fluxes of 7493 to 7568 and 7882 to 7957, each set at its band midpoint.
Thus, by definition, 0.05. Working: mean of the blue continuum 6.42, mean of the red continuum 6.13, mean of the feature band 6.07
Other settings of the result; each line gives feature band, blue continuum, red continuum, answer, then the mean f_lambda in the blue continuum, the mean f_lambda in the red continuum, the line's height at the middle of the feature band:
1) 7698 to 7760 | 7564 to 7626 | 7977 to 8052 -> -0.029 mag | 6.07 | 6.08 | 6.08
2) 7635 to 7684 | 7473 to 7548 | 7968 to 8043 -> 0.021 mag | 6.48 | 6.08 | 6.36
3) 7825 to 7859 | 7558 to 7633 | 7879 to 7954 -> -0.011 mag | 6.08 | 6.13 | 6.12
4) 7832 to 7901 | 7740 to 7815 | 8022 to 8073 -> -0.019 mag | 6.16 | 6.03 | 6.12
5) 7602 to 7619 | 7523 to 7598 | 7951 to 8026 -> 0.108 mag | 6.35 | 6.08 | 6.32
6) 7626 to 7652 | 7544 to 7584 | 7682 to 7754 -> 0.018 mag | 6.33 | 6.26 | 6.29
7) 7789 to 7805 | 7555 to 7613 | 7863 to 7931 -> 0.009 mag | 6.12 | 6.15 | 6.14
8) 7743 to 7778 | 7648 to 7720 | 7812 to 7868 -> 0.007 mag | 6.27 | 6.17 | 6.22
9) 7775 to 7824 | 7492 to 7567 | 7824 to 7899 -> 0.021 mag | 6.42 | 6.21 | 6.25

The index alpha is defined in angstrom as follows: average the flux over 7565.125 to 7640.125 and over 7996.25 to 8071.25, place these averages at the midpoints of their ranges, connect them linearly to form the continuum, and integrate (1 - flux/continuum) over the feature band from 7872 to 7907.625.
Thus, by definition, -0.9 angstrom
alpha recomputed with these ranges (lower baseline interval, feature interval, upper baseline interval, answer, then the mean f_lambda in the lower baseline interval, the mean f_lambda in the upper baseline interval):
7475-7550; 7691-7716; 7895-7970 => 0.1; 6.48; 6.09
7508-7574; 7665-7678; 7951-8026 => 0.2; 6.42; 6.08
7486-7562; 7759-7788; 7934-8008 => 0.4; 6.45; 6.08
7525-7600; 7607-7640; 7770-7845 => 1.9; 6.34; 6.13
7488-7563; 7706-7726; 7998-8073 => 0.2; 6.44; 6.08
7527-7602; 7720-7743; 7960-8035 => -0.2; 6.33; 6.06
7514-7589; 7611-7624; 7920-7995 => 1.0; 6.39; 6.04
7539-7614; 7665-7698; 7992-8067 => -0.6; 6.19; 6.09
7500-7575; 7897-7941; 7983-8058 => 0.6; 6.42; 6.09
